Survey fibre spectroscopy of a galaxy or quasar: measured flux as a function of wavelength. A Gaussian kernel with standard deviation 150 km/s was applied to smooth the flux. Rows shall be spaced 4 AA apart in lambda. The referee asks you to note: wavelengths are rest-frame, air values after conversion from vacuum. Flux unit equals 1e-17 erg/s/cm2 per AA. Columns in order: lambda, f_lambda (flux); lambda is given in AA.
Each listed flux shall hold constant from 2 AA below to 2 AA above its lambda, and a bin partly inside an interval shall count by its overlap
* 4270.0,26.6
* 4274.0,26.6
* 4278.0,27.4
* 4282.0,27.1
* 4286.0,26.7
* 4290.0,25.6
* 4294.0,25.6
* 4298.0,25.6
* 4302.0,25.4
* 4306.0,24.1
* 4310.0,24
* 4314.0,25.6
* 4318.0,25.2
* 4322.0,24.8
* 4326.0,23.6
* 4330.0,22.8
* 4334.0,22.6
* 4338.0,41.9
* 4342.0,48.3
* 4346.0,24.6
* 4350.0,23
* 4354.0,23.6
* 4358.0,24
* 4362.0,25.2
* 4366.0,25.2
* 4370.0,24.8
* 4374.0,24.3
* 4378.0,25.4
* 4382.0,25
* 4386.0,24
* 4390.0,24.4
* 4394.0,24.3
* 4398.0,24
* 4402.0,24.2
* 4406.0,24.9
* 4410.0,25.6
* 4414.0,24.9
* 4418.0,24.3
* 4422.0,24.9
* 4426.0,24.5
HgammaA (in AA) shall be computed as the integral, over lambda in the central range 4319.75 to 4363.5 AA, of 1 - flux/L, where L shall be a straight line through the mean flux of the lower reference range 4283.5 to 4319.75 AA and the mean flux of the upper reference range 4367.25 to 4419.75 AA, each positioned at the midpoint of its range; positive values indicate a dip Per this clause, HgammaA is -4.6 AA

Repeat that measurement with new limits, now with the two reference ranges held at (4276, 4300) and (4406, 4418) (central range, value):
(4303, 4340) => -0.1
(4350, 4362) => 0.8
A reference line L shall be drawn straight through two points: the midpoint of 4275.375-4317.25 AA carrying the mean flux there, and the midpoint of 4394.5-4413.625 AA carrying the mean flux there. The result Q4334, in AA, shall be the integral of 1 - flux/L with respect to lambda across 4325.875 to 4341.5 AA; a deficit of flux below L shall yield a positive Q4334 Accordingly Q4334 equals -3.0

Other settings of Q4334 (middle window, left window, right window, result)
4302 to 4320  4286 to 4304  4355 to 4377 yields 0.5 AA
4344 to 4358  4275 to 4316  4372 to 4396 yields 0.7 AA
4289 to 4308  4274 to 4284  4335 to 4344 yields 4.0 AA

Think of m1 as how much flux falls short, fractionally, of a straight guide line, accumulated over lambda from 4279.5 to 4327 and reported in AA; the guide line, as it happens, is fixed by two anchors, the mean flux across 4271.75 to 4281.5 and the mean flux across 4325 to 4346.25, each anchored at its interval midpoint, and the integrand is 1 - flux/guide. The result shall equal 5.9 AA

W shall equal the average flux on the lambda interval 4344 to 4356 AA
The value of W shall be 23.7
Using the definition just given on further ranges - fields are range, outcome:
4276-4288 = 27.1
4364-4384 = 24.9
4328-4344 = 33.9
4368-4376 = 24.6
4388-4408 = 24.4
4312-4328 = 24.8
